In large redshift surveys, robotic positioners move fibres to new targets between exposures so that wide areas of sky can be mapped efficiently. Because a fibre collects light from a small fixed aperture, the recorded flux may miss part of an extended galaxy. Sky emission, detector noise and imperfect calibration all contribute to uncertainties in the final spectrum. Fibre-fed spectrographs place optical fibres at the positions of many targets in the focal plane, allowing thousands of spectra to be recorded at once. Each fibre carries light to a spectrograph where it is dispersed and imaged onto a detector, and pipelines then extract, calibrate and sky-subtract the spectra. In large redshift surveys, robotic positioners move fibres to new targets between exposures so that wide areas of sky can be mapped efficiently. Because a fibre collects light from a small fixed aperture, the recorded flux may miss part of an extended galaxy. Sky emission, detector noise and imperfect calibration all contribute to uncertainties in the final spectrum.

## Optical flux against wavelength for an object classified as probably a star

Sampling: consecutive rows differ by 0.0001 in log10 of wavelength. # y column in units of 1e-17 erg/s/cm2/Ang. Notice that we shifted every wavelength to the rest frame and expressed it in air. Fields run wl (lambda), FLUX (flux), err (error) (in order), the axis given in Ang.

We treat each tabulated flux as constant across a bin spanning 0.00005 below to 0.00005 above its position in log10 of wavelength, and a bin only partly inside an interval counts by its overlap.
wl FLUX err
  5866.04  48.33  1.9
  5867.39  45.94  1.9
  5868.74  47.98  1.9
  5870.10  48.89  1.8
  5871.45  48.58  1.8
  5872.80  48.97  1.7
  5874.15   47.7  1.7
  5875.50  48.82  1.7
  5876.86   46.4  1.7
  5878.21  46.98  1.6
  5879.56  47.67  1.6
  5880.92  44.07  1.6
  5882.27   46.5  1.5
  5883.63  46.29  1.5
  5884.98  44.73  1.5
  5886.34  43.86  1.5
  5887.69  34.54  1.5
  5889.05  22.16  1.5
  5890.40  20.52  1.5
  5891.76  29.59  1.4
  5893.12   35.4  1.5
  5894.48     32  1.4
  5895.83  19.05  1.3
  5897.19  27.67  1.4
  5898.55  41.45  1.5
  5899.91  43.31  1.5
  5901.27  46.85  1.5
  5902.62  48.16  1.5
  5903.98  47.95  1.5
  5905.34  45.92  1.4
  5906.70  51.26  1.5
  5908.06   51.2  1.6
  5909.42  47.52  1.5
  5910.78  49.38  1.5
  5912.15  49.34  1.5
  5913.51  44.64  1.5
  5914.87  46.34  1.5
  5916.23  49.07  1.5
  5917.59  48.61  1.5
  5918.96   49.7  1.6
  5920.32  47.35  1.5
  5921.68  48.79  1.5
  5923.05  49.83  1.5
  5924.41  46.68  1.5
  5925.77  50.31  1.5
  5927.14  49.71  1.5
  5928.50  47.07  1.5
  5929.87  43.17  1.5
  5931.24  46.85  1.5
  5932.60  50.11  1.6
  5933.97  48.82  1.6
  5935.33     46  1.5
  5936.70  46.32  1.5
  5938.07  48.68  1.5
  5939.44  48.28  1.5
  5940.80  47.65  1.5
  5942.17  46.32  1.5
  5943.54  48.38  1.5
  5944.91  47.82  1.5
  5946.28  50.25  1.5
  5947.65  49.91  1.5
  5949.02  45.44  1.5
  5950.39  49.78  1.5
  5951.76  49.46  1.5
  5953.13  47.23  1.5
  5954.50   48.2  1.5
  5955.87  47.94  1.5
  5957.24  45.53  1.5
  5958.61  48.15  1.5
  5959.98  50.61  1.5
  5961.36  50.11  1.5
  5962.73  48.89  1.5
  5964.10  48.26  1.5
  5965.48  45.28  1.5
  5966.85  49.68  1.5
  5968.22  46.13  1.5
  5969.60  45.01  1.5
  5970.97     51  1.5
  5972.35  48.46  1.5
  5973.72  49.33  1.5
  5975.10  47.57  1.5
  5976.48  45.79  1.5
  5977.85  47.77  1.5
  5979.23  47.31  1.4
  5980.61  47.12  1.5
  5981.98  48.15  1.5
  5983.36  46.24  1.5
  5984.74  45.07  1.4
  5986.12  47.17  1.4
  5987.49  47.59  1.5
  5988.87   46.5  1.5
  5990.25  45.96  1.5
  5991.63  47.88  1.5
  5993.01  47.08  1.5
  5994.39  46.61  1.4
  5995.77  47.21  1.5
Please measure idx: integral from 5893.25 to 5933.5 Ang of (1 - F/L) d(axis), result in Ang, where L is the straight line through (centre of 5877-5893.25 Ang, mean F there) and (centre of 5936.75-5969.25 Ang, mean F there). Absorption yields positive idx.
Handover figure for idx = -2.42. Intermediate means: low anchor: 38.9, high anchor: 48.1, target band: 45.4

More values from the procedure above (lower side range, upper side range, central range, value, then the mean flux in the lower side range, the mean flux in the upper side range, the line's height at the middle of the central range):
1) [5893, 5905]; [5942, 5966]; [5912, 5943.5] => -3.15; 38.3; 48.2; 43.5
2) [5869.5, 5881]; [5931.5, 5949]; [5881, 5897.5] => 4.76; 47.7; 48.1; 47.8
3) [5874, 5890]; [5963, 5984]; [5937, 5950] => -0.58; 42.8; 47.6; 46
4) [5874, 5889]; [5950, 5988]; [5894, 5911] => 1.02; 44.2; 47.8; 45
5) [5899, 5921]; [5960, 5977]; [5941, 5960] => -0.05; 47.9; 48.1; 48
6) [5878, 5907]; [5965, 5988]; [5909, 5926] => -2.73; 39.1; 47.4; 41.6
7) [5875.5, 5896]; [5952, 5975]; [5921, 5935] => -1.45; 38.1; 48.1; 43.6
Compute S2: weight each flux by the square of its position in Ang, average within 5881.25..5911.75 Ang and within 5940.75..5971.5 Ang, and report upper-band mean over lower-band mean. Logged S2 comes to 1.23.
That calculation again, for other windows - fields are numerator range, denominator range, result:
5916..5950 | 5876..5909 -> 1.21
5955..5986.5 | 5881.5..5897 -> 1.45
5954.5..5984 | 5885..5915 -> 1.23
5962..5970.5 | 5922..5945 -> 1.00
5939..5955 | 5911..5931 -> 1.02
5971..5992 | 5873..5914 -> 1.17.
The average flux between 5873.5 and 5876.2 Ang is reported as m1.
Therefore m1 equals 48.2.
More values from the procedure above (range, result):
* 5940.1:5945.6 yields 47.6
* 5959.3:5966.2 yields 48.6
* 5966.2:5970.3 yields 47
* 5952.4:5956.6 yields 47.8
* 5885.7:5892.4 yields 30.1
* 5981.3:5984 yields 47.2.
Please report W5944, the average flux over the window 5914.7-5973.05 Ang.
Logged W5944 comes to 48.1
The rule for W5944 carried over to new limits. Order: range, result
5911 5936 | 47.9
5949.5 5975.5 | 48.2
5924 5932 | 47.4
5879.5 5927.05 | 42.8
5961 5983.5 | 47.8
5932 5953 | 48.2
